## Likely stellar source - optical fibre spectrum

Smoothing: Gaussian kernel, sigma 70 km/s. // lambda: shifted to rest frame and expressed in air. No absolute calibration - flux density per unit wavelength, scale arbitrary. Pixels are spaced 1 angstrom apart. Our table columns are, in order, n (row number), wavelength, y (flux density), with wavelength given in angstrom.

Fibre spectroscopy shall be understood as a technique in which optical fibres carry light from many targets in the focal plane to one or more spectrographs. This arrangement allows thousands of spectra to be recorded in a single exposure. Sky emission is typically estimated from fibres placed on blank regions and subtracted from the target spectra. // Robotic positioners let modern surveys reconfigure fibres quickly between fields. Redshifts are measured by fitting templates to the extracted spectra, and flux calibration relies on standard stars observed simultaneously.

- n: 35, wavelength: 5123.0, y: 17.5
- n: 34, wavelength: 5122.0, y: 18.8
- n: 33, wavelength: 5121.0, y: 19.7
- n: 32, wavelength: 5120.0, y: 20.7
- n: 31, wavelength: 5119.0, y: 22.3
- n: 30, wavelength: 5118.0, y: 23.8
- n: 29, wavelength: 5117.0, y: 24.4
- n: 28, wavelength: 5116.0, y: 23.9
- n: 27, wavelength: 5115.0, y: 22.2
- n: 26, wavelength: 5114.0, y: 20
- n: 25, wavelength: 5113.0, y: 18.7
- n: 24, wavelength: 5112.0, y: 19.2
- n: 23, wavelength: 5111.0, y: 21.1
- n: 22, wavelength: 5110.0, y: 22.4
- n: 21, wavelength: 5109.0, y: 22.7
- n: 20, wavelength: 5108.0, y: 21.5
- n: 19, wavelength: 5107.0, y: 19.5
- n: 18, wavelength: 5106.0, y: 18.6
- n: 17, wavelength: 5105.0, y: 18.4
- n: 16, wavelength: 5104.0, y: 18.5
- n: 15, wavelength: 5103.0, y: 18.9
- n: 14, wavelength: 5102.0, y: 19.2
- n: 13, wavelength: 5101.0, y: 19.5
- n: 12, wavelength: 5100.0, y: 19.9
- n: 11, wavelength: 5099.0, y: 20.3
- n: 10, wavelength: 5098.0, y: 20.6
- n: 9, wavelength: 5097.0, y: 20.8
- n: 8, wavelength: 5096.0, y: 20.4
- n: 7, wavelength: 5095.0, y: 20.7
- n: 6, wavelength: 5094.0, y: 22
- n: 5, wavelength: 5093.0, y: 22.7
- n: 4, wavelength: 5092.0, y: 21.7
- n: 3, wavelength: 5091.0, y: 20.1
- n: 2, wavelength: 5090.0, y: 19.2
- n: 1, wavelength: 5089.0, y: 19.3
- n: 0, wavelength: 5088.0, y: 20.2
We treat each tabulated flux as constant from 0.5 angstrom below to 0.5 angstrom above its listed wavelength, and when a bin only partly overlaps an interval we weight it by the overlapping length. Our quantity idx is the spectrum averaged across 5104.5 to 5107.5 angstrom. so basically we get 18.8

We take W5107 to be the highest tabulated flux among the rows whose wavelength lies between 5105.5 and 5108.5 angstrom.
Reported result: 21.5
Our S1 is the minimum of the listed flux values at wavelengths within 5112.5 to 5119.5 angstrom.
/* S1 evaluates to 18.7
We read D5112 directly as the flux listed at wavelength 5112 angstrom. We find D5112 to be 19.2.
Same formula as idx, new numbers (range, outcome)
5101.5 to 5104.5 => 18.9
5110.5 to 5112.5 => 20.1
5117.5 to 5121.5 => 21.6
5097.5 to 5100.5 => 20.3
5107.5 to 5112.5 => 21.4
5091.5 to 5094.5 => 22.1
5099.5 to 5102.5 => 19.5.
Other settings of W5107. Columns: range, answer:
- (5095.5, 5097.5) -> 20.8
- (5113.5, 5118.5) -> 24.4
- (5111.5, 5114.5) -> 20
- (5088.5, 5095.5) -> 22.7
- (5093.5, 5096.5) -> 22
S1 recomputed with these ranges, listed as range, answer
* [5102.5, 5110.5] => 18.4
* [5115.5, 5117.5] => 23.9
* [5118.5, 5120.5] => 20.7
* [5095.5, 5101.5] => 19.5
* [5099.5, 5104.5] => 18.5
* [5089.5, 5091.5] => 19.2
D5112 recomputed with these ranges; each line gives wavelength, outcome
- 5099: 20.3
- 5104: 18.5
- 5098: 20.6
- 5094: 22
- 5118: 23.8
